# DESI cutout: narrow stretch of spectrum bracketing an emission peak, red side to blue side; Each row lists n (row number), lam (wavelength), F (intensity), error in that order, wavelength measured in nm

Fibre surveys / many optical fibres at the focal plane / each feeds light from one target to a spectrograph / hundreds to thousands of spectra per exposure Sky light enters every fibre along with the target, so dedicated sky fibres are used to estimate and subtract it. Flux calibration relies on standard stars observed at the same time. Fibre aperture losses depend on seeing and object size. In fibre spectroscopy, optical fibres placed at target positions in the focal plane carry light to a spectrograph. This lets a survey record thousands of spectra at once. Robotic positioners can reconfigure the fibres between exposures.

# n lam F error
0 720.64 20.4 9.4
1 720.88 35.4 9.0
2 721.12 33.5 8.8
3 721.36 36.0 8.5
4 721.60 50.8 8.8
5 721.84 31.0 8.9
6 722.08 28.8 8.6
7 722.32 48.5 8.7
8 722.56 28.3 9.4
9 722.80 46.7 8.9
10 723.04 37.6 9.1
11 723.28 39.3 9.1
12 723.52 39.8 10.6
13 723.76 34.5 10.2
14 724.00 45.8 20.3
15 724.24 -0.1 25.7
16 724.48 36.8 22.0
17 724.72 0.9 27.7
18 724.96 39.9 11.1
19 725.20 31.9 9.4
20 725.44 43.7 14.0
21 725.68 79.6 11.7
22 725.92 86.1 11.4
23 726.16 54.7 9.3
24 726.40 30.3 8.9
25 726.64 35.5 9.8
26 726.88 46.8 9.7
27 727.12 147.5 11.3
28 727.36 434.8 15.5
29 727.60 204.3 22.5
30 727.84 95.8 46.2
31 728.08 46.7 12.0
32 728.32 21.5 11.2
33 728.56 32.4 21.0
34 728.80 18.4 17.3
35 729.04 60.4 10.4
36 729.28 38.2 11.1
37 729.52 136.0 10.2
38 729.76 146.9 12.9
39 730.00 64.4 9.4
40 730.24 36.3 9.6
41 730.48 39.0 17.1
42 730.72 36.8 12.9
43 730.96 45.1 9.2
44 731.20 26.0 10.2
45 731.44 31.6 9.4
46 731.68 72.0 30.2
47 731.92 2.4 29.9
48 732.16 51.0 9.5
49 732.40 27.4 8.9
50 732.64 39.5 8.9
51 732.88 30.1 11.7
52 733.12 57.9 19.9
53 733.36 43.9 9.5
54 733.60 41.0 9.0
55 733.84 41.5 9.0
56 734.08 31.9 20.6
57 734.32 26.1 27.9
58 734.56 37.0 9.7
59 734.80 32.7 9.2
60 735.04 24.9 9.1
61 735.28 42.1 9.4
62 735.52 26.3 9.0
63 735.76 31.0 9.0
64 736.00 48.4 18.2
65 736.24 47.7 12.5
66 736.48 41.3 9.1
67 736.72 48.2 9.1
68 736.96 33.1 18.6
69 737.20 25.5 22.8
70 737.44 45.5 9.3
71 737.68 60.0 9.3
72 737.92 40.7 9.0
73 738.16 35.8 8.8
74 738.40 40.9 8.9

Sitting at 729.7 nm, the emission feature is [N II]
